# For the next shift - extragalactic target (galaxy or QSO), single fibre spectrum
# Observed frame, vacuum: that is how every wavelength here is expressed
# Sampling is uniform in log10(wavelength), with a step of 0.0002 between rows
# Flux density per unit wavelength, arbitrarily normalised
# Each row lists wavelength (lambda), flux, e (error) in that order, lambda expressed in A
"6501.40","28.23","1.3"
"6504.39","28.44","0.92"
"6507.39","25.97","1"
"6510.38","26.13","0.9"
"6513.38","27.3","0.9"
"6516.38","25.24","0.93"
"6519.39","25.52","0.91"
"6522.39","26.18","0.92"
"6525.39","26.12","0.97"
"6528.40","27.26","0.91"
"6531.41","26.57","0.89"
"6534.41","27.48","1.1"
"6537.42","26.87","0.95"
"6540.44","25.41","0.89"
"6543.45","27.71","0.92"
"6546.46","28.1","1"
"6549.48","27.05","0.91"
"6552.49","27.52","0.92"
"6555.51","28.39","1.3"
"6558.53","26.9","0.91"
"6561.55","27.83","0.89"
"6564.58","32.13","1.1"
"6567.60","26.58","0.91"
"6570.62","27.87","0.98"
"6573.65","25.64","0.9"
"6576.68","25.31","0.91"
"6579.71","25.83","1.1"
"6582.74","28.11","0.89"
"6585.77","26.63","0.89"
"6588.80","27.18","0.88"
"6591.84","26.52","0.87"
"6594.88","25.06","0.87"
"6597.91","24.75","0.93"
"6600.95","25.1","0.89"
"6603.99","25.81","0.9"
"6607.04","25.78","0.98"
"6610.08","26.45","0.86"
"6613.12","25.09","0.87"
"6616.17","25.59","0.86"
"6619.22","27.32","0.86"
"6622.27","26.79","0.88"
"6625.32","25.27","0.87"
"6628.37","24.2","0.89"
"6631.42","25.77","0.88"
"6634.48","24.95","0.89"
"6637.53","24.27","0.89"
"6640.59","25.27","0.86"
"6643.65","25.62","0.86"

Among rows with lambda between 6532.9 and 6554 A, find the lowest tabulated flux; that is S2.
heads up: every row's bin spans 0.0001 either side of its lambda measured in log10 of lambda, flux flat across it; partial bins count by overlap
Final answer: 25.41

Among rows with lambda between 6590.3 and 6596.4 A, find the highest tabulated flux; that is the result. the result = 26.52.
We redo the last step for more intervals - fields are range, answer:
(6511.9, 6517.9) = 27.3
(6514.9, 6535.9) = 27.48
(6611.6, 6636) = 27.32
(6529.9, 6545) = 27.71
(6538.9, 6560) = 28.39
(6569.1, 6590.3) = 28.11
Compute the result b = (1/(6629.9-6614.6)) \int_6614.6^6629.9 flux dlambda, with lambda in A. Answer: 25.8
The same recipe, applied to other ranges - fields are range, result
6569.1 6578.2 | 26.3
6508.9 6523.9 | 26.1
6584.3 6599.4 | 26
